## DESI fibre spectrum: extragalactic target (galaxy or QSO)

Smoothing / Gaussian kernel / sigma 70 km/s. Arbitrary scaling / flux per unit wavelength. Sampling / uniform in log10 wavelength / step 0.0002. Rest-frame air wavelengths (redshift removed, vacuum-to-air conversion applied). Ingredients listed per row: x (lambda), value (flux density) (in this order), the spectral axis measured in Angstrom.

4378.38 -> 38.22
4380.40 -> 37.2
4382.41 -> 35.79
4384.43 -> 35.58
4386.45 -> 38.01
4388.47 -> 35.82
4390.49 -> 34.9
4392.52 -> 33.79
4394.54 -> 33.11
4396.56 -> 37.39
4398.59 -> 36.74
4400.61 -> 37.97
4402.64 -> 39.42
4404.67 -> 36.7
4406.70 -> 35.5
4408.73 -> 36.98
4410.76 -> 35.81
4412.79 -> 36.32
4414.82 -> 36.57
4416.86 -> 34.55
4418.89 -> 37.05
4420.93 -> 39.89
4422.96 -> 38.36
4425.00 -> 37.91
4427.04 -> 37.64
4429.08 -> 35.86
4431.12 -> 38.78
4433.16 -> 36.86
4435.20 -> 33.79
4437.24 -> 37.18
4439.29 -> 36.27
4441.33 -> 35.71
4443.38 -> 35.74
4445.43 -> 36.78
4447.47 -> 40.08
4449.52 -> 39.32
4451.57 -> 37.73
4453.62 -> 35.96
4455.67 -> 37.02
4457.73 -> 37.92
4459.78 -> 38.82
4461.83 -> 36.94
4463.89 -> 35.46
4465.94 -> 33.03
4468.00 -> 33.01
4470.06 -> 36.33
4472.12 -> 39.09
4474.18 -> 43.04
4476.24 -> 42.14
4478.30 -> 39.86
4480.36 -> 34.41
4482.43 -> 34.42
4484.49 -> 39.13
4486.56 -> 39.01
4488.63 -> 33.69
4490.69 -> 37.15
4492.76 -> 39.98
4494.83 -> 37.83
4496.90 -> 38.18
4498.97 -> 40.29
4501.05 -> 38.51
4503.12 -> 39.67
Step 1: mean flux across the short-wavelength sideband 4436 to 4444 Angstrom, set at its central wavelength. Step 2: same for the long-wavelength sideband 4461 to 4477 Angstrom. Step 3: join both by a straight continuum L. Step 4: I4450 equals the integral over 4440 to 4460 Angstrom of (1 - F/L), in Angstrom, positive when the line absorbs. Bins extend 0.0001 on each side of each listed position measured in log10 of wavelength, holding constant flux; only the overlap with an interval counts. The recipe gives -0.48 Angstrom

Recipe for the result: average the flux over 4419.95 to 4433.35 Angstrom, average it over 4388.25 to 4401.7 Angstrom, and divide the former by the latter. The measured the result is 1.06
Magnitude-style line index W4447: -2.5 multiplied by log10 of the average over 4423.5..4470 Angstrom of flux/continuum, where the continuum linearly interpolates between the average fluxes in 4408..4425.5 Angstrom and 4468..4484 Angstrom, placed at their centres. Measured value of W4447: 0.03 mag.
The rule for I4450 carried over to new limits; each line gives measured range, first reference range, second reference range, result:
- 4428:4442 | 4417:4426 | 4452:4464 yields 0.5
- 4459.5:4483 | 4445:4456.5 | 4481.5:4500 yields 0.4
